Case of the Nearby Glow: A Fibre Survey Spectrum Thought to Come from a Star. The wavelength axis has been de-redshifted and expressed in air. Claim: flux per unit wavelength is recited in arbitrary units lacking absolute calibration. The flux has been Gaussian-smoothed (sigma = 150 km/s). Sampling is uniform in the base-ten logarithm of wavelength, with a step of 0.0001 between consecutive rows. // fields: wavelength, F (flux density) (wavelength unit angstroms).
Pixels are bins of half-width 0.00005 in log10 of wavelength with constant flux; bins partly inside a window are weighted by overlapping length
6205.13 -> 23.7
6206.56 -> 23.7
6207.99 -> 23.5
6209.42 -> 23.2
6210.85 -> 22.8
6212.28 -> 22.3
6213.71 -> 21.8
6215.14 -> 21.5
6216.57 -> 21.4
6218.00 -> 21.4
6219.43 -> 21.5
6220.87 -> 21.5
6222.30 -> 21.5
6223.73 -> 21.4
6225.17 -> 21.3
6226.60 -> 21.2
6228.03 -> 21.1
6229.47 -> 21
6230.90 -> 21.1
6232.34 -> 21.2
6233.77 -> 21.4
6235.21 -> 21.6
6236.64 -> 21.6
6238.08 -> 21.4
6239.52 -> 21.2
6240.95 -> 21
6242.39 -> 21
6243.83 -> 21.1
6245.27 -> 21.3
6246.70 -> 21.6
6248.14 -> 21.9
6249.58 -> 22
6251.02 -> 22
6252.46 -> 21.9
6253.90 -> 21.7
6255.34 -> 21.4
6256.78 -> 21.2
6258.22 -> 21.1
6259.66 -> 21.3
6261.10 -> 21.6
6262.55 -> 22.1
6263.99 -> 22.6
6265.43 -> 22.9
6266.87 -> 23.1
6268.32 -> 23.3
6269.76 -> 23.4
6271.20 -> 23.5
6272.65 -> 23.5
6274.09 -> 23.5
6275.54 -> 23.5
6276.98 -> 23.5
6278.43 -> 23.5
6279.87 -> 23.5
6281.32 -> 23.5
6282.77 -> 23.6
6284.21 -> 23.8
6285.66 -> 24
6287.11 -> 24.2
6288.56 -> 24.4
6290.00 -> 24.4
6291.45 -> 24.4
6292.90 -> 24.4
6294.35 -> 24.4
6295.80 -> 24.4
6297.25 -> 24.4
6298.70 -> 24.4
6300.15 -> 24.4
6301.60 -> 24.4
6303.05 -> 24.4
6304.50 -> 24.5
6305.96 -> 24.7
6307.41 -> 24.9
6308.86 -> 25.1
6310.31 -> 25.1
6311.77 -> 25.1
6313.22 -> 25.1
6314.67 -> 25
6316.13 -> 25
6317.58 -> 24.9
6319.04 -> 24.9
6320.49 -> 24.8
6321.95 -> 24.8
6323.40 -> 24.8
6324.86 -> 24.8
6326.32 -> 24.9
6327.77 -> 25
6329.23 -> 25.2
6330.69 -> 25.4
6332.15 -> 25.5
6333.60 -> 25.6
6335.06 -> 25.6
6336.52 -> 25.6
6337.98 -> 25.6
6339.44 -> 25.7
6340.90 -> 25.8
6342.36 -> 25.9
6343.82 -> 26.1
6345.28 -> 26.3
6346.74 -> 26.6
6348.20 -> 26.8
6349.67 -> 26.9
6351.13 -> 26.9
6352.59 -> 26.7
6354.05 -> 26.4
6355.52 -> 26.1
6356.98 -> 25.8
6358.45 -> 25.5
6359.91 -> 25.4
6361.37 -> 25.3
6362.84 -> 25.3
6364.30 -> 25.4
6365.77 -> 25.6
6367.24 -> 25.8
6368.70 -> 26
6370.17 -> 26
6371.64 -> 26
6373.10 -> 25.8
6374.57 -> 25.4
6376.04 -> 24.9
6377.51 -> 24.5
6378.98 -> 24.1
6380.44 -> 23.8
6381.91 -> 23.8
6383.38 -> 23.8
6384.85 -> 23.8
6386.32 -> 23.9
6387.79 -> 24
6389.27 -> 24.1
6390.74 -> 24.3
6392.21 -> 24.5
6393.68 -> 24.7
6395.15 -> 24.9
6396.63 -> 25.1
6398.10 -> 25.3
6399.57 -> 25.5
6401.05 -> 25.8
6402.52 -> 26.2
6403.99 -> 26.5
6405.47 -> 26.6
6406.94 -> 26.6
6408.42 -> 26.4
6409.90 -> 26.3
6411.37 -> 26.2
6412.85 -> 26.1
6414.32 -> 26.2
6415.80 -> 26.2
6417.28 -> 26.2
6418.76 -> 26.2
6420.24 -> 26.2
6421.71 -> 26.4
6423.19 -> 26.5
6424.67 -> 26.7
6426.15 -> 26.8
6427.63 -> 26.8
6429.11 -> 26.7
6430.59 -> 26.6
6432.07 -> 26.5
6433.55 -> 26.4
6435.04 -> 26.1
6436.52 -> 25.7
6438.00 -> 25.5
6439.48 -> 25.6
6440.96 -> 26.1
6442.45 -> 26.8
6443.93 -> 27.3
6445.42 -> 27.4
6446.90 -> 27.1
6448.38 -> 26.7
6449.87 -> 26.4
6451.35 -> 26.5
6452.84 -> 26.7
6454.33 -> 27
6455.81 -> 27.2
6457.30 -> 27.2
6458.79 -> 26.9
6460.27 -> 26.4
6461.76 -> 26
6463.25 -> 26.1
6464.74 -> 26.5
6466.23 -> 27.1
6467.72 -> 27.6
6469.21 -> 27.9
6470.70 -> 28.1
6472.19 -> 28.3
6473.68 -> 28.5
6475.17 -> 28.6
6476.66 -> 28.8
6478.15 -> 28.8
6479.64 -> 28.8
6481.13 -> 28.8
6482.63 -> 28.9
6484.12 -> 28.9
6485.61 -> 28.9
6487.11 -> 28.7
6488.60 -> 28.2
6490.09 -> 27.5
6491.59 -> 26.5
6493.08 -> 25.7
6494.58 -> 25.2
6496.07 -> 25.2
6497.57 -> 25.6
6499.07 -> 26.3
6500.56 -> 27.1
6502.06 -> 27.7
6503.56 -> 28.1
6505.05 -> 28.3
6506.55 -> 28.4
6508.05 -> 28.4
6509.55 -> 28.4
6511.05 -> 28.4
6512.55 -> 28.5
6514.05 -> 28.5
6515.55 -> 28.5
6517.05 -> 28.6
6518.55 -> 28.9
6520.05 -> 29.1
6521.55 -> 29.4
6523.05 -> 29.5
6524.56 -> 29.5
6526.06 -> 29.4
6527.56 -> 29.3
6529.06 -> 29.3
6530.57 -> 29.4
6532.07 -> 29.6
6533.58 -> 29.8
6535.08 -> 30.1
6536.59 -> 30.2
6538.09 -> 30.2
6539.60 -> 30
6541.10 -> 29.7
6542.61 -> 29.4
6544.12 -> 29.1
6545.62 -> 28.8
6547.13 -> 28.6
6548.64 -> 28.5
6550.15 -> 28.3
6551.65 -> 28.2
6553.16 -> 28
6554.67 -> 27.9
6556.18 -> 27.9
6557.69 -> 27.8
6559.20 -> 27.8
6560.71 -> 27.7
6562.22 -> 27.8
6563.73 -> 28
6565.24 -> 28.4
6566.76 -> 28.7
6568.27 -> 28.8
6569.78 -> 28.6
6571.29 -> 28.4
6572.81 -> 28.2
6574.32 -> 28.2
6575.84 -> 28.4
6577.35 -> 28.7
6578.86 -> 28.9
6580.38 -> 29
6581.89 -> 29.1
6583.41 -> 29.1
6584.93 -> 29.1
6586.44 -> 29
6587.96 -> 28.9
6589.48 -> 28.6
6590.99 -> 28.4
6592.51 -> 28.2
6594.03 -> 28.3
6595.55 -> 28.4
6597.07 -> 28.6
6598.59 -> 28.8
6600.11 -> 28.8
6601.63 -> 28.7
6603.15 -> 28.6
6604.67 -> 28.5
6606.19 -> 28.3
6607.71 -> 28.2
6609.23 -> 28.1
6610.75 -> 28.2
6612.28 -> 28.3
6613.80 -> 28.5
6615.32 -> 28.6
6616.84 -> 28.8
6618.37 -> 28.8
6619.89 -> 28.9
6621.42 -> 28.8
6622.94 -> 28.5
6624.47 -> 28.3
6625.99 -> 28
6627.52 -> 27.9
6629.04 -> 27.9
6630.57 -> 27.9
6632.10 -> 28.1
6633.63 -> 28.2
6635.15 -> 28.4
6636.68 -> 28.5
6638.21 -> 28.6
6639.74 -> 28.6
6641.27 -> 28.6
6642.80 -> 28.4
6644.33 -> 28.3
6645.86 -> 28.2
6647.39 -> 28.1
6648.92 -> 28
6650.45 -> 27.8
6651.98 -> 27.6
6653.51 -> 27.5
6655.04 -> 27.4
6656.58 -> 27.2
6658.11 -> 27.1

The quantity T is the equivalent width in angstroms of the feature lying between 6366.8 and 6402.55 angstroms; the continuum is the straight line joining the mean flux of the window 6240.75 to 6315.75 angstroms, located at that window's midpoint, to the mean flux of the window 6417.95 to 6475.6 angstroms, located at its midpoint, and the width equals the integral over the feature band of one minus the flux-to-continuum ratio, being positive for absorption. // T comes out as 0.92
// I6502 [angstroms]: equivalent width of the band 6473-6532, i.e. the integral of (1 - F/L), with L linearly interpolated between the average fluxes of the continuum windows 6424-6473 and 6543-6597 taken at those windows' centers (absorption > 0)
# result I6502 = -1.6 angstroms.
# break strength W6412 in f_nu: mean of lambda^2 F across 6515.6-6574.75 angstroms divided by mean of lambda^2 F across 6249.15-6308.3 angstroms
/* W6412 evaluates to 1.3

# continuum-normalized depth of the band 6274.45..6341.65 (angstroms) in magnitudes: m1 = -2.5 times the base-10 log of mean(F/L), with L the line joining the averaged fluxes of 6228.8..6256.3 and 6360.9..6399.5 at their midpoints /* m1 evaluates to -0.07 mag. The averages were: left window 21.4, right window 24.9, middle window 24.7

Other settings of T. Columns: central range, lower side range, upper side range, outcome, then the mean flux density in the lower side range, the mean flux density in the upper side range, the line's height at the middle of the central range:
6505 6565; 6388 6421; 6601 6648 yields -3.39 angstroms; 25.7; 28.4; 27.3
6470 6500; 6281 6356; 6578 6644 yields -0.73 angstroms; 25.1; 28.5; 27.1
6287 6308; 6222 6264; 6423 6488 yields -1.40 angstroms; 21.4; 27.2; 22.9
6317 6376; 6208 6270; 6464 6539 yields -3.00 angstroms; 21.7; 28.3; 24.4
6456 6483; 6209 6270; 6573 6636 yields -1.78 angstroms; 21.7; 28.5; 26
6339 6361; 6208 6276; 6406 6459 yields -1.51 angstroms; 21.9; 26.5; 24.5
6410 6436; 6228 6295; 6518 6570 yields -0.23 angstroms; 22.5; 28.9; 26.2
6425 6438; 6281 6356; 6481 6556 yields 0.29 angstroms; 25.1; 28.5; 27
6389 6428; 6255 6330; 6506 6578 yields 0.42 angstroms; 24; 28.8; 26.2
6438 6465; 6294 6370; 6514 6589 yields 0.63 angstroms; 25.4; 28.8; 27.3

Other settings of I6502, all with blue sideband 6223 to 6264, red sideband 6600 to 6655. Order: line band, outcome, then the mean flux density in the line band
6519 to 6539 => -2.3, 29.6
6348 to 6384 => -2.9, 25.5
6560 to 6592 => -1.4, 28.6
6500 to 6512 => -0.9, 28.1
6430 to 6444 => -0.7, 26.2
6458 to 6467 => -0.4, 26.5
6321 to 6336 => -1.4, 25.2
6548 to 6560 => -0.5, 28.1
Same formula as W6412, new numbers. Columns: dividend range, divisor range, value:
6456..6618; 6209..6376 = 1.28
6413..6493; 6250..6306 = 1.23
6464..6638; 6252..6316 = 1.31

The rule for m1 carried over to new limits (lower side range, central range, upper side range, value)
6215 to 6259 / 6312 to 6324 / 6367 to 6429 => -0.066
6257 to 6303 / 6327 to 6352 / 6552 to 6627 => -0.063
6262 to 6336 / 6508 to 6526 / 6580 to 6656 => -0.067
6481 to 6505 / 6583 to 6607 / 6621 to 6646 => -0.023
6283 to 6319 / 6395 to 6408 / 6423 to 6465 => 0.004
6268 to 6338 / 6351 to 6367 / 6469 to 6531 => -0.011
